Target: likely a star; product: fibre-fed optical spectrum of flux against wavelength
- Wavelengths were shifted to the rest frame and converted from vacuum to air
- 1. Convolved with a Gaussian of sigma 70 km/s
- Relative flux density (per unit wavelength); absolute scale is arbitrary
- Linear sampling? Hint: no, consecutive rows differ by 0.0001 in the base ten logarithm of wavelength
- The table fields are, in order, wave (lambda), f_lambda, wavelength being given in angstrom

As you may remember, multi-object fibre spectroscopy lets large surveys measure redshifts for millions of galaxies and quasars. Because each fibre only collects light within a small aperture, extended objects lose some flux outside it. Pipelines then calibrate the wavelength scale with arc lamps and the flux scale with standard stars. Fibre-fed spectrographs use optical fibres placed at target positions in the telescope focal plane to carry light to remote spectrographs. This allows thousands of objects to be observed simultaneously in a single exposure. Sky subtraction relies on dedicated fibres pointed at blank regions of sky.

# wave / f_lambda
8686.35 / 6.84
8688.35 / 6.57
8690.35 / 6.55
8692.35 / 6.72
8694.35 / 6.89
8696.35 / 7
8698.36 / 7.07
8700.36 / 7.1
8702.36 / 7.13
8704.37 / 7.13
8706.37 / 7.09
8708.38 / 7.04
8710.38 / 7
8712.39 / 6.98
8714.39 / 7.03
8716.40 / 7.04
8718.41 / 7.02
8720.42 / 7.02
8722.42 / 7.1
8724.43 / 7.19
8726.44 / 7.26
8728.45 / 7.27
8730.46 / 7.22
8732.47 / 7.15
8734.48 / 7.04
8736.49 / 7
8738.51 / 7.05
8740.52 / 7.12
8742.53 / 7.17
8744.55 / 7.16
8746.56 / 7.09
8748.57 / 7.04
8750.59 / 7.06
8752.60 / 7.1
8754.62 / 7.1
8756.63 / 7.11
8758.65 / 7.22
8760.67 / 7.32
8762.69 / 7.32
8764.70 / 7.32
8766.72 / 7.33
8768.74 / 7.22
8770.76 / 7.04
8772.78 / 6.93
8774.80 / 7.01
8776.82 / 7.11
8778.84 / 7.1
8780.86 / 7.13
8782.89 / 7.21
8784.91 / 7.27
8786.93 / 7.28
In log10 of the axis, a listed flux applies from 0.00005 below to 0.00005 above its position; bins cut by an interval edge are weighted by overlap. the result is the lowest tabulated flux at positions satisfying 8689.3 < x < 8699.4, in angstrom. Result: 6.55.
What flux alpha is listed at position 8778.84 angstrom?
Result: 7.1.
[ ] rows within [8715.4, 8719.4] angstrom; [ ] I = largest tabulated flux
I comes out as 7.04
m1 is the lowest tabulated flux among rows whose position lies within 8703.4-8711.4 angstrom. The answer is 7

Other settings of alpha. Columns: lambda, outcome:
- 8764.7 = 7.32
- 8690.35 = 6.55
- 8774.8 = 7.01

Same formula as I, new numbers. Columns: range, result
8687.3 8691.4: 6.57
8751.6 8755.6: 7.1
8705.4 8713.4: 7.09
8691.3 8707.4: 7.13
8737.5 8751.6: 7.17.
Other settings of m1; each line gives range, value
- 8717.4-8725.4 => 7.02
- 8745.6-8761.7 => 7.04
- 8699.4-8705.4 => 7.1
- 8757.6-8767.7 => 7.22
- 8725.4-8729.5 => 7.26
